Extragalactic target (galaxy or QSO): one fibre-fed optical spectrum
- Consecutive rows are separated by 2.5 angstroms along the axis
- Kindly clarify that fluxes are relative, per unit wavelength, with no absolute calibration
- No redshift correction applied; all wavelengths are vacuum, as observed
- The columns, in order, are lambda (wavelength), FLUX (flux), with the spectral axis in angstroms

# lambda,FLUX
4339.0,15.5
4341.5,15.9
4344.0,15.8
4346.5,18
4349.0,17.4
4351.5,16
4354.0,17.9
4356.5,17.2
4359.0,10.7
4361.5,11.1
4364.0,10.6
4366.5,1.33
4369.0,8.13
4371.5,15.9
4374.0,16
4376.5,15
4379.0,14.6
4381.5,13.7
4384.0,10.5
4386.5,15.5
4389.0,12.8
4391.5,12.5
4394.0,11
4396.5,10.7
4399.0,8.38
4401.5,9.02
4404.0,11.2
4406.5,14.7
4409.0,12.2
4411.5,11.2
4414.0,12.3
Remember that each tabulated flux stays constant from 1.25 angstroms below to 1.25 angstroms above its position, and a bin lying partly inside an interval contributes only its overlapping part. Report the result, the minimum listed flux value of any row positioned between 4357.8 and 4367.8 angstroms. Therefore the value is 1.33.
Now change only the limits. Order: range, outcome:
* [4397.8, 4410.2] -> 8.38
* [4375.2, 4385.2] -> 10.5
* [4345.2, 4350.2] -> 17.4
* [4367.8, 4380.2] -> 8.13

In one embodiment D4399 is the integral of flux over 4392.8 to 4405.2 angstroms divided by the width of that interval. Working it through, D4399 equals 10.1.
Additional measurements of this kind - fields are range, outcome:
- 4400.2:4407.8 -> 11.6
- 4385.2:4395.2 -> 12.9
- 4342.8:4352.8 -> 16.8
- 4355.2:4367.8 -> 10.2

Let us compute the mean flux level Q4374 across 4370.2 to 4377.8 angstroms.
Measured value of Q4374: 15.6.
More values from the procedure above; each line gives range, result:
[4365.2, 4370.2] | 4.75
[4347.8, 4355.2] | 17.1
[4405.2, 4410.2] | 13.4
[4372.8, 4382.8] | 14.8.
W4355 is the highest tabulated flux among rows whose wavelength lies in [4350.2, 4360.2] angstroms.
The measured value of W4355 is 17.9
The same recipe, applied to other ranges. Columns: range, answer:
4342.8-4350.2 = 18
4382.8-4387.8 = 15.5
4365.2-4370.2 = 8.13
